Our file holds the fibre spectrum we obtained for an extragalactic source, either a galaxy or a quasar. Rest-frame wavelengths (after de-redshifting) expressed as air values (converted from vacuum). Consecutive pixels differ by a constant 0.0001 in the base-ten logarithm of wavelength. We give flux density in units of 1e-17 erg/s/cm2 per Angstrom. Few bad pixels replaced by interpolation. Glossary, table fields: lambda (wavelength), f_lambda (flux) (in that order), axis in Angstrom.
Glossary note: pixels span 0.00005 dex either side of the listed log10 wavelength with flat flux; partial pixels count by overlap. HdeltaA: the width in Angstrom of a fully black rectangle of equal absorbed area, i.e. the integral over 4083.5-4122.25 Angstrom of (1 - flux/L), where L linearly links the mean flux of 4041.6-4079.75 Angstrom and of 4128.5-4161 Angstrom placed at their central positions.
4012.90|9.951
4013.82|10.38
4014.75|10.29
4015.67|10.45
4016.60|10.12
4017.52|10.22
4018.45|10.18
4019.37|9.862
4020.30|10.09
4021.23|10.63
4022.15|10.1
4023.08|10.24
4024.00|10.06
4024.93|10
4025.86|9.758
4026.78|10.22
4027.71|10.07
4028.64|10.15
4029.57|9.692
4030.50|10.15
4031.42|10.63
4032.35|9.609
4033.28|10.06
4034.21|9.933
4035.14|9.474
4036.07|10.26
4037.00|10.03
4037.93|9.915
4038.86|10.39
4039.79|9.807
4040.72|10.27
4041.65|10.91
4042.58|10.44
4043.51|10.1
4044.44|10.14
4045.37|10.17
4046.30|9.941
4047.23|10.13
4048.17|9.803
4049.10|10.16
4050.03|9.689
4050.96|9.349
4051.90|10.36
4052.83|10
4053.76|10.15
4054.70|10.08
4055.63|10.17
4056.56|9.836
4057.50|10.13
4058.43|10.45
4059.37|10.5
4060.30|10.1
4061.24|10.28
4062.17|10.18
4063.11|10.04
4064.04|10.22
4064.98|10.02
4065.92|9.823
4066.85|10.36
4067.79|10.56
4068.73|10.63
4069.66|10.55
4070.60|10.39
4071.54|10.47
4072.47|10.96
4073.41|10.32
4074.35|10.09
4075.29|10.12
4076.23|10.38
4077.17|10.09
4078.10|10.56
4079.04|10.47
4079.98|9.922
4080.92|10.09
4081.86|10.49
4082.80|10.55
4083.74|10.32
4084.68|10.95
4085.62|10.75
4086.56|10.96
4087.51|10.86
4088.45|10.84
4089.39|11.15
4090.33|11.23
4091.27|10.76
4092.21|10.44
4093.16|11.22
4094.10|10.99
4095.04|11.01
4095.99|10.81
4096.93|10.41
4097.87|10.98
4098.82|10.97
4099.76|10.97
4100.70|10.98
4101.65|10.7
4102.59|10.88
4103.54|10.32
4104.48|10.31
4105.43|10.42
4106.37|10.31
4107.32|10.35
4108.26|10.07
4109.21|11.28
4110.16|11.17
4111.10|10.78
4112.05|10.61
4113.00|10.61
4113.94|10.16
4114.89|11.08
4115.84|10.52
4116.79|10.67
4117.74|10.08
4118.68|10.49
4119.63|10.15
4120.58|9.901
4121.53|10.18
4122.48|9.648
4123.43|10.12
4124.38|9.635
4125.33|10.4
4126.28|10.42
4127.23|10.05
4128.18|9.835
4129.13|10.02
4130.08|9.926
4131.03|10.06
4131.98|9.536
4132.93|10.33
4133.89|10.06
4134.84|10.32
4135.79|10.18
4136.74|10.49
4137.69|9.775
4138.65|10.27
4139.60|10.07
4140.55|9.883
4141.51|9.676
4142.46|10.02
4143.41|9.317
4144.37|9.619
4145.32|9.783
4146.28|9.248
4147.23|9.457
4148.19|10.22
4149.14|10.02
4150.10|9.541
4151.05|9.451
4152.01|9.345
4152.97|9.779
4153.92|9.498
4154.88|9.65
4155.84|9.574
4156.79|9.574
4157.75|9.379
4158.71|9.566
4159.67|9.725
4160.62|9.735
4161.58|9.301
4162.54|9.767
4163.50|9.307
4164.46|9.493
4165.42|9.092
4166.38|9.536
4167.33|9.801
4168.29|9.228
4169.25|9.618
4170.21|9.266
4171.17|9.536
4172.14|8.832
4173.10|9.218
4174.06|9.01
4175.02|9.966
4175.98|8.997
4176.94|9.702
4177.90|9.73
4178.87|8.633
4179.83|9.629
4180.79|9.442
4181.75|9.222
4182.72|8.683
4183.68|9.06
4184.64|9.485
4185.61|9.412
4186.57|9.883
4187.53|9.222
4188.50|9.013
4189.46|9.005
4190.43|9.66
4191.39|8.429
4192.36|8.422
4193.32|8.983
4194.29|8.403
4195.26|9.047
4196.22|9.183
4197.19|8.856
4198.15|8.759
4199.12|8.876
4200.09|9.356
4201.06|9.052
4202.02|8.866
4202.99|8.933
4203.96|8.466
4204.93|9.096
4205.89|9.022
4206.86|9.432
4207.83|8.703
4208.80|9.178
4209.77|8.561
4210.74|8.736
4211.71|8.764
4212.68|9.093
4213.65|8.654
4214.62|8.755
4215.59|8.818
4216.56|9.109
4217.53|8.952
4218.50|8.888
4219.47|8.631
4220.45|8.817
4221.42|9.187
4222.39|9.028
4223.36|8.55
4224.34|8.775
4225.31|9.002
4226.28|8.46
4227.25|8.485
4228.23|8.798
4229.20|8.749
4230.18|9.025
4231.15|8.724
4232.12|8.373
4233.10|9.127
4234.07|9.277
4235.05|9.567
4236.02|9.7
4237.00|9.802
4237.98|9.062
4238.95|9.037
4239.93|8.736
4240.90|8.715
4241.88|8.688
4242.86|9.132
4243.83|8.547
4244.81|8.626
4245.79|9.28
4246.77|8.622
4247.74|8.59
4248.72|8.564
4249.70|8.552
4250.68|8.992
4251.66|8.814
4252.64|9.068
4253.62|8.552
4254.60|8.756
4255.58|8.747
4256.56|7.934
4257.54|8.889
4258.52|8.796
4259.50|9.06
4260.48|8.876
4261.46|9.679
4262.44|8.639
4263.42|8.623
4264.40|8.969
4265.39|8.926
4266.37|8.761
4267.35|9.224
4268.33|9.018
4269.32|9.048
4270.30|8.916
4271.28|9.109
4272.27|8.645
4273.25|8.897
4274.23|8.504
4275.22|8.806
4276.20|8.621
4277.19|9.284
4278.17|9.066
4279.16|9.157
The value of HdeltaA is -2.57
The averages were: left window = 10.2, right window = 9.8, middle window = 10.7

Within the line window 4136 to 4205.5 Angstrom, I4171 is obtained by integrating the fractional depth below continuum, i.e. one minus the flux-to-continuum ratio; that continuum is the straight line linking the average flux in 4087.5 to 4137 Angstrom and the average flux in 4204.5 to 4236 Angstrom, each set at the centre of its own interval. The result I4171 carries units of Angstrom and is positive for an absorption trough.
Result 1.8 Angstrom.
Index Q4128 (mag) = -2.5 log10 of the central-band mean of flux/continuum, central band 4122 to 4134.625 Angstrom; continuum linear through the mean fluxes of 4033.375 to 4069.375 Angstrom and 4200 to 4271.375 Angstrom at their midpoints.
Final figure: -0.04 mag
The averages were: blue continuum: 10.1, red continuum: 8.89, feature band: 10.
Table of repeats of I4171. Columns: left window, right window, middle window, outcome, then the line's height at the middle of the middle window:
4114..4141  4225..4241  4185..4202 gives 0.70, 9.42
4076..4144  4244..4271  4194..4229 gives 1.71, 9.33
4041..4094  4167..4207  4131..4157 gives -0.62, 9.58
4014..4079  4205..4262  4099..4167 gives -3.29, 9.57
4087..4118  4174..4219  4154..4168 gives 0.22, 9.68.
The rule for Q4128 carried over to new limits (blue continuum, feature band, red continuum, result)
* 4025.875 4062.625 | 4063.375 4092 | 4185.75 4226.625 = -0.07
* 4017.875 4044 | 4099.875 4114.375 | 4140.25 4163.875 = -0.09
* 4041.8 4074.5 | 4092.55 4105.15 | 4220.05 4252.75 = -0.09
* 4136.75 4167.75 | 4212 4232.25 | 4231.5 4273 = 0.04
